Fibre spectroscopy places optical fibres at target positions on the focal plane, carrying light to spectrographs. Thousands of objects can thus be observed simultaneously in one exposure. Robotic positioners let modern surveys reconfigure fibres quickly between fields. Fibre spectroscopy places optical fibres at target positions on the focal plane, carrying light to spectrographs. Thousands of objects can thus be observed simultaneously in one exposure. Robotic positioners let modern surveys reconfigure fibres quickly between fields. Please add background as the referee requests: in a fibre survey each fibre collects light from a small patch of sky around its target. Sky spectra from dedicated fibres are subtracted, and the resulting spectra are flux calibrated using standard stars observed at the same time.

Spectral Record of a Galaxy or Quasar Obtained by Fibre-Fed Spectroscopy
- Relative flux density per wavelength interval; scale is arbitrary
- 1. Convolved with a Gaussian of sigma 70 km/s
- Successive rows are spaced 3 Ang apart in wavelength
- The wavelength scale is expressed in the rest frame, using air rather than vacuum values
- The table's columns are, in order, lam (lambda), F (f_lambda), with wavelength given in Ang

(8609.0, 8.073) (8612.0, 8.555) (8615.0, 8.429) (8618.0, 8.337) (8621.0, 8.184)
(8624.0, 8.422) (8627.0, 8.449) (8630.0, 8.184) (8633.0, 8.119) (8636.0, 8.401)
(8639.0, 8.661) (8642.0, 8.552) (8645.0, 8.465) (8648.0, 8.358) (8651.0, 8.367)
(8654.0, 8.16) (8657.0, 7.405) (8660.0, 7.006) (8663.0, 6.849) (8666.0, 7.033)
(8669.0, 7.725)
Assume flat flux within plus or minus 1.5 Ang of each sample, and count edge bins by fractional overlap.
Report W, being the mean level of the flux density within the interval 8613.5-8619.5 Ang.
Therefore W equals 8.38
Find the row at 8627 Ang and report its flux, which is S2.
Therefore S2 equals 8.449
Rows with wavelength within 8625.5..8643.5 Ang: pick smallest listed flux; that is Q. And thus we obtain 8.119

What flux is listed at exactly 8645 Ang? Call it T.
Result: 8.465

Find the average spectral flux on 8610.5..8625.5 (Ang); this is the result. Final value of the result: 8.39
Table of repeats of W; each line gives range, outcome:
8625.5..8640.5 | 8.36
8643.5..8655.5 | 8.34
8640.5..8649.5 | 8.46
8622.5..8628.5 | 8.44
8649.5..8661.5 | 7.73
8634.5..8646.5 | 8.52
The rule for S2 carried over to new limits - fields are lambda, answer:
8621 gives 8.184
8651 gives 8.367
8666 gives 7.033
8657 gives 7.405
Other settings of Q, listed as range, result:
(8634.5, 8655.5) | 8.16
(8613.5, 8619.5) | 8.337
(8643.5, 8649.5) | 8.358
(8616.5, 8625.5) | 8.184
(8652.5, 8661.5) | 7.006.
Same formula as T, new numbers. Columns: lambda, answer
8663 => 6.849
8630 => 8.184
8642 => 8.552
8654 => 8.16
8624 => 8.422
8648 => 8.358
